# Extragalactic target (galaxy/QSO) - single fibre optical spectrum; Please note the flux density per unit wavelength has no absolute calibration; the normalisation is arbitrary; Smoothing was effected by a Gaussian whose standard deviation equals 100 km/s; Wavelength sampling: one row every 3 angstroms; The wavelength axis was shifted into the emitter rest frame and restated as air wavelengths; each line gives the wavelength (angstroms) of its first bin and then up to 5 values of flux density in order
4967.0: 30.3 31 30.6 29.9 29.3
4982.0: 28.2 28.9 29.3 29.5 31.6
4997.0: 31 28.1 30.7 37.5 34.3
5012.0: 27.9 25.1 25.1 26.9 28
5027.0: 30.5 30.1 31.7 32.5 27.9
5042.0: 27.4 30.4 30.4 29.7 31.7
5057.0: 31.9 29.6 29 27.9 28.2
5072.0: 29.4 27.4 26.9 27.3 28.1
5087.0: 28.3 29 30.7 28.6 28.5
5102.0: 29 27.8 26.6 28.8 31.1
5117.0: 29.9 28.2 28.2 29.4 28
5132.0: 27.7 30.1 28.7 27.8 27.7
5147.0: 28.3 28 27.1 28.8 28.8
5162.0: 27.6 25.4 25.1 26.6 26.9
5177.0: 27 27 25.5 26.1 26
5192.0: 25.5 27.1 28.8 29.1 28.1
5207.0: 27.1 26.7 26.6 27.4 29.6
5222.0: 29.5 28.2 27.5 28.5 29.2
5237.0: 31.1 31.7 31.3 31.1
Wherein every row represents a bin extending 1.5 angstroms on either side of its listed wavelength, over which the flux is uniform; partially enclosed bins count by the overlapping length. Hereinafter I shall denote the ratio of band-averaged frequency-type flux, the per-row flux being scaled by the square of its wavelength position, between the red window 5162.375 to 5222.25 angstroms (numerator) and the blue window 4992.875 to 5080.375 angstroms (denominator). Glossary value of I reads 0.97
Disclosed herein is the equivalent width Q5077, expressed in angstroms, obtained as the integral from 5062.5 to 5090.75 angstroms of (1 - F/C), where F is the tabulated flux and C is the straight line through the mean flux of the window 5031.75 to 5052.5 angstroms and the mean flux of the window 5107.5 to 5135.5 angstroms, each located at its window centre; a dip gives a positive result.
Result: 1.3 angstroms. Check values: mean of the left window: 30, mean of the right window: 28.8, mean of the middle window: 28.1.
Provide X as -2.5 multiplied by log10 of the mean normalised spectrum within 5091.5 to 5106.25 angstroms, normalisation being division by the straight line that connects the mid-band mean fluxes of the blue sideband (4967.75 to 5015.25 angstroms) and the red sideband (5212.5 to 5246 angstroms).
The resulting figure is 0.03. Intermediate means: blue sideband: 30.3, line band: 28.9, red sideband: 29.3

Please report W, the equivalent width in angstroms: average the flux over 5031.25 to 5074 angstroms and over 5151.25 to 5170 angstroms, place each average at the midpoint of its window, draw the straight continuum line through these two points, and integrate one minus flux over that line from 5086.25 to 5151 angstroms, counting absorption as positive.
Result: -1.14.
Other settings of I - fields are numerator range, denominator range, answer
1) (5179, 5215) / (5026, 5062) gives 0.95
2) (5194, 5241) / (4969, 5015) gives 1.03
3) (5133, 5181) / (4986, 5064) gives 0.97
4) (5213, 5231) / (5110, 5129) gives 1.01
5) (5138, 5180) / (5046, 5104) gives 0.97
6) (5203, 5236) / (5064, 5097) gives 1.05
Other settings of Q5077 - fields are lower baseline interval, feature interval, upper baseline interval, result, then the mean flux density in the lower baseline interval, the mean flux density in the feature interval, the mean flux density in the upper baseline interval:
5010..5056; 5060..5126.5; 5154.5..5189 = -1.1 angstroms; 29.1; 28.6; 26.8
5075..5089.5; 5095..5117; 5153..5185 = -1.0 angstroms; 27.7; 28.7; 26.9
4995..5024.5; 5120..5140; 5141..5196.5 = -0.8 angstroms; 29.5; 28.6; 26.9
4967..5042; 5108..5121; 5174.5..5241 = -0.2 angstroms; 29.8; 29.2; 27.8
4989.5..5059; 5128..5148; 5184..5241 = 0.3 angstroms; 30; 28.3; 28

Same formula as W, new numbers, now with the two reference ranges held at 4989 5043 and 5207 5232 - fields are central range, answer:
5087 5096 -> -0.1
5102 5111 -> 0.4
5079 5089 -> 0.4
